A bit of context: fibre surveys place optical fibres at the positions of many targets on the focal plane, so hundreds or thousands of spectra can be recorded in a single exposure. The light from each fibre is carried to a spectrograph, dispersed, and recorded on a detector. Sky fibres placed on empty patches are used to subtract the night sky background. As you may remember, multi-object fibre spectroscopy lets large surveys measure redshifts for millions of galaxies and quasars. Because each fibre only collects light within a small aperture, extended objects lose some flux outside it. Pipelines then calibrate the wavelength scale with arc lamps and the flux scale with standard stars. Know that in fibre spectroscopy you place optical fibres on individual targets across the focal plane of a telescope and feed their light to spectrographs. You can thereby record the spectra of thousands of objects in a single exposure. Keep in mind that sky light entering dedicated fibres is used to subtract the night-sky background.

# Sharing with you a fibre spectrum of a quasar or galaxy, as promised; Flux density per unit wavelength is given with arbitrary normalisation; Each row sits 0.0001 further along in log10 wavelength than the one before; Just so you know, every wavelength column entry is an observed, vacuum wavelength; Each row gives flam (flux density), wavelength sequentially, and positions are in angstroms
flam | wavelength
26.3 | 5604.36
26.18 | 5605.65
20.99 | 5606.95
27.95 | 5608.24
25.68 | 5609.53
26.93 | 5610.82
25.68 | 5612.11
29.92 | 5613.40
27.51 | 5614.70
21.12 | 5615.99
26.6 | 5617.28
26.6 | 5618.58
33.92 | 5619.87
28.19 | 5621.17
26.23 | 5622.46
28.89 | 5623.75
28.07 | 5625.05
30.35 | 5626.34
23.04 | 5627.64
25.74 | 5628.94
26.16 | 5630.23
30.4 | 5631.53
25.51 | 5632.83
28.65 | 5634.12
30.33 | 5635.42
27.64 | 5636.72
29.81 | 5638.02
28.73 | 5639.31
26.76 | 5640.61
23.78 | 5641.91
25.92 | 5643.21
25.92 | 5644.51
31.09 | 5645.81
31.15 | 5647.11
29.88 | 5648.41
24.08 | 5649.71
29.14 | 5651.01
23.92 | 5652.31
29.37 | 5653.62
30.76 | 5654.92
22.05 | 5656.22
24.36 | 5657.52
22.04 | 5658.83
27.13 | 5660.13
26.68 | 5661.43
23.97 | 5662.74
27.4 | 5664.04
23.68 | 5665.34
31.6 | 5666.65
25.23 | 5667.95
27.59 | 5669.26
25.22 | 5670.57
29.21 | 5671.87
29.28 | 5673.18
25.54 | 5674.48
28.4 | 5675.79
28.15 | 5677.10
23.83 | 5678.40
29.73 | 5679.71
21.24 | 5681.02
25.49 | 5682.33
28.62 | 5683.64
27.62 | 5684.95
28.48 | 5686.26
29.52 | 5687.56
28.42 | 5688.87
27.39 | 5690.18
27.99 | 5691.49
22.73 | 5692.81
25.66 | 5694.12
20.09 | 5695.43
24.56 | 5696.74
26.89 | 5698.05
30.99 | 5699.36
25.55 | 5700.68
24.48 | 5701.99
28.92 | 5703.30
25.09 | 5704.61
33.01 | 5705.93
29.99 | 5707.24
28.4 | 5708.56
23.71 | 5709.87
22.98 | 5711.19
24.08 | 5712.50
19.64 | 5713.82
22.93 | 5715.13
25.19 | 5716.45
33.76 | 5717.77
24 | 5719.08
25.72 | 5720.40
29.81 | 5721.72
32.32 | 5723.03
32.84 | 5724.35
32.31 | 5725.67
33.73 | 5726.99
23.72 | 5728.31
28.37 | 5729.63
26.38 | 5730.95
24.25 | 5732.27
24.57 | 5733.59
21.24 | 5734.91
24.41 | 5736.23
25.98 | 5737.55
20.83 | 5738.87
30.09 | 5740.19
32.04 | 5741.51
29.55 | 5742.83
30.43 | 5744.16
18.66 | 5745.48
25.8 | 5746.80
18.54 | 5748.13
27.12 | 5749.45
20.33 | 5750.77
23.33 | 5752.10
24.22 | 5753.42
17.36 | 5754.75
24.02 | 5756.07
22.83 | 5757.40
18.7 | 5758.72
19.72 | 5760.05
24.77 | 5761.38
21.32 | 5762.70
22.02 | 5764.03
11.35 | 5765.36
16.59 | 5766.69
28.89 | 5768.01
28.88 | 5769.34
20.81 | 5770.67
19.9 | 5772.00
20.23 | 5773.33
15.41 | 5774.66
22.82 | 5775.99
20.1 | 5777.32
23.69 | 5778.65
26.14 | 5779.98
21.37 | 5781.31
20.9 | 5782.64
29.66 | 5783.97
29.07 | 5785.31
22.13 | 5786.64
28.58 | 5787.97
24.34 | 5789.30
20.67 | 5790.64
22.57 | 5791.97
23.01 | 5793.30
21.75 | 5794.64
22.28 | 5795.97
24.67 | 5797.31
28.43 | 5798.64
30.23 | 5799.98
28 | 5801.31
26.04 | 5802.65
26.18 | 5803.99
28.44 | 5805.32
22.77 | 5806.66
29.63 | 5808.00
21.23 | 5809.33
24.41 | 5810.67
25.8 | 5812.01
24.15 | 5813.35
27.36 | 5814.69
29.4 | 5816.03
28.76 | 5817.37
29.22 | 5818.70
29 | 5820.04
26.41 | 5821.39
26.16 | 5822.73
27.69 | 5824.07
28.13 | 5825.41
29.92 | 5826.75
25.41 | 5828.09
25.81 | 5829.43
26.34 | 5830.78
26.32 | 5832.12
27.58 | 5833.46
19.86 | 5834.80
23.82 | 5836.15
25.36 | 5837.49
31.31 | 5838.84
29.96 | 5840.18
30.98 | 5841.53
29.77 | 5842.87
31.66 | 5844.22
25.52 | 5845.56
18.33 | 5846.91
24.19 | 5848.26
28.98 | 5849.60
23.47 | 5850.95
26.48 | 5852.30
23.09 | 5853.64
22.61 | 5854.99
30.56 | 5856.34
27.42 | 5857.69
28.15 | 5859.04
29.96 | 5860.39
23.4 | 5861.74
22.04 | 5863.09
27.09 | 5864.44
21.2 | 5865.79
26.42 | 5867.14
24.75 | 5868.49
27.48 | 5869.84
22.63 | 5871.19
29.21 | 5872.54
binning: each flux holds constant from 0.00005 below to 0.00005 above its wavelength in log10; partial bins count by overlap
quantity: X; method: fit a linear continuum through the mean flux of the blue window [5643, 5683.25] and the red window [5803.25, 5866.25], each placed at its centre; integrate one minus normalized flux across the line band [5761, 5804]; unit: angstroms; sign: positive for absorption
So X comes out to 5.1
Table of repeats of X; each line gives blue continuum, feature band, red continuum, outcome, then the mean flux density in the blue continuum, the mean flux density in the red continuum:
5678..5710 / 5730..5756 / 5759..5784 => -1.1 angstroms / 26.8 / 21.6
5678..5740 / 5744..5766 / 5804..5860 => 4.1 angstroms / 26.6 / 26.6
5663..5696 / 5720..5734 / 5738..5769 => -2.5 angstroms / 26.7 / 23.1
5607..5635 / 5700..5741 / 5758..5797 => -4.5 angstroms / 27.2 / 22.4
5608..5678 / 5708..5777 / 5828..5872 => 6.0 angstroms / 27.2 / 26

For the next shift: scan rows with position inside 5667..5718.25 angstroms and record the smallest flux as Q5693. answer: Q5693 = 19.64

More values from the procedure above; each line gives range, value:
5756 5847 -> 11.35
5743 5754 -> 18.54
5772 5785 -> 15.41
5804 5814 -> 21.23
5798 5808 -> 22.77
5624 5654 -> 23.04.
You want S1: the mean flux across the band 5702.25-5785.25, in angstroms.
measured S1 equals 24.6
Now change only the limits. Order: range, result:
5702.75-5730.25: 27.6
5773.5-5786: 23.1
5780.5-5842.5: 26.1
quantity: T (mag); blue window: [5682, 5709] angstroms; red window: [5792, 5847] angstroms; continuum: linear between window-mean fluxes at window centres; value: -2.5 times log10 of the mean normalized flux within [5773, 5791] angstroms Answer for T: 0.15 mag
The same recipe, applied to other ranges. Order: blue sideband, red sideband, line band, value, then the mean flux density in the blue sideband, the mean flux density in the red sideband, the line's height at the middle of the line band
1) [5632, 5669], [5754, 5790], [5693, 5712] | -0.06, 27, 22.3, 25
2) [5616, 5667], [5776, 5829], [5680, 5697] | 0.03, 27.2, 25.7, 26.8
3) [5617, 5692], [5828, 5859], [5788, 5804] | 0.07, 27.3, 26.3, 26.6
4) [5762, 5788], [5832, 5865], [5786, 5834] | -0.08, 22.4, 26.3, 24.2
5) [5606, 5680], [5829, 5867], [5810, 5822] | -0.04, 27.1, 26.1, 26.3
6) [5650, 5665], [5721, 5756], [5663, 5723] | -0.03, 26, 26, 26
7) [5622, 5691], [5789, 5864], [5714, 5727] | -0.07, 27.2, 26.2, 26.8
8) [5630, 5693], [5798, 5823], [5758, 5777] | 0.28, 27.1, 26.9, 27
